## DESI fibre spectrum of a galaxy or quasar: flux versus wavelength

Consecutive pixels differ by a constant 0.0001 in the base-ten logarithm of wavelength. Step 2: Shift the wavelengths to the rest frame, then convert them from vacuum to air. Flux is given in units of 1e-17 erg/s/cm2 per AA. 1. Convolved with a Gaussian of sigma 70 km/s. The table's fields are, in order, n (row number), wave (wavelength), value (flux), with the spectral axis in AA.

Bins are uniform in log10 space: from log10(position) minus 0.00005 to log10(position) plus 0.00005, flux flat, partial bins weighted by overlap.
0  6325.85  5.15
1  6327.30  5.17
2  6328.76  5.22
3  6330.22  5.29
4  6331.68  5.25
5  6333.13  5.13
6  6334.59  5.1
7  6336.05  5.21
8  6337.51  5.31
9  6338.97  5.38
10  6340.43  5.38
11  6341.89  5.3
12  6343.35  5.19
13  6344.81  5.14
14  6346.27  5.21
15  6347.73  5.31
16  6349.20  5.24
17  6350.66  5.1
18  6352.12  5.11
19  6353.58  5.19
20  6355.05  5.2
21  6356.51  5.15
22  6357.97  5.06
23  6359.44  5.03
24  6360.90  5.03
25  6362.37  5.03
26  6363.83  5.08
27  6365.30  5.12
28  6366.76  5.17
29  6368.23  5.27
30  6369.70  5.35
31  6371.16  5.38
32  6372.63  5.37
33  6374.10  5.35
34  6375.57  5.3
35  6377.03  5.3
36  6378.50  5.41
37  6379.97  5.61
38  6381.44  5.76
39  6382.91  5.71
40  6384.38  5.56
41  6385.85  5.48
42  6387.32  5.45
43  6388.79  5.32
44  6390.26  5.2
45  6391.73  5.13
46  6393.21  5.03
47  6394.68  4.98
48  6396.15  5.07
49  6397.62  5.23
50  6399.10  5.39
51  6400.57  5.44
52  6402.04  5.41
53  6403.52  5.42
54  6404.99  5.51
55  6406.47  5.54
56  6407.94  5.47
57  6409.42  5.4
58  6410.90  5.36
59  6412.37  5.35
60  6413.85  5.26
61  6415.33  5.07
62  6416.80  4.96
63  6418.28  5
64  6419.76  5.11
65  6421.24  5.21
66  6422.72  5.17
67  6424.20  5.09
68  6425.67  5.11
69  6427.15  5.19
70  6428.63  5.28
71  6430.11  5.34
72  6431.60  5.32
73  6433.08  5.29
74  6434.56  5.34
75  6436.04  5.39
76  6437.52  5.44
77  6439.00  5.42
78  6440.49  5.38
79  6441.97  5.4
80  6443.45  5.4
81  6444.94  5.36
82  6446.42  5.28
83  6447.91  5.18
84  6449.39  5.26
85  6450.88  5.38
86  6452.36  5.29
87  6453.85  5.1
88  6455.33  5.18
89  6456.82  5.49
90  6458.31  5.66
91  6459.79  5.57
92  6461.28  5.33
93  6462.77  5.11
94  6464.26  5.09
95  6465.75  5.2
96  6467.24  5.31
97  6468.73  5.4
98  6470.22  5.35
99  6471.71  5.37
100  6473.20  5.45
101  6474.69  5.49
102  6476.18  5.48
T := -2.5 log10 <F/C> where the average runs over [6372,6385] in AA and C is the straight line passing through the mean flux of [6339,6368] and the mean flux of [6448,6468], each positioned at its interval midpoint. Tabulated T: -0.06 mag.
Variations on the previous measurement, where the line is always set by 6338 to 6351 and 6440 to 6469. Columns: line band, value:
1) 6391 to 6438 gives 0.007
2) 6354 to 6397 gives 0.000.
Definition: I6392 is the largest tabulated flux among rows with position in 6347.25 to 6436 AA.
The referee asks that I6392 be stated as 5.76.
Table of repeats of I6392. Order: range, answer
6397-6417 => 5.54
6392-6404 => 5.44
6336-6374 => 5.38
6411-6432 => 5.35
